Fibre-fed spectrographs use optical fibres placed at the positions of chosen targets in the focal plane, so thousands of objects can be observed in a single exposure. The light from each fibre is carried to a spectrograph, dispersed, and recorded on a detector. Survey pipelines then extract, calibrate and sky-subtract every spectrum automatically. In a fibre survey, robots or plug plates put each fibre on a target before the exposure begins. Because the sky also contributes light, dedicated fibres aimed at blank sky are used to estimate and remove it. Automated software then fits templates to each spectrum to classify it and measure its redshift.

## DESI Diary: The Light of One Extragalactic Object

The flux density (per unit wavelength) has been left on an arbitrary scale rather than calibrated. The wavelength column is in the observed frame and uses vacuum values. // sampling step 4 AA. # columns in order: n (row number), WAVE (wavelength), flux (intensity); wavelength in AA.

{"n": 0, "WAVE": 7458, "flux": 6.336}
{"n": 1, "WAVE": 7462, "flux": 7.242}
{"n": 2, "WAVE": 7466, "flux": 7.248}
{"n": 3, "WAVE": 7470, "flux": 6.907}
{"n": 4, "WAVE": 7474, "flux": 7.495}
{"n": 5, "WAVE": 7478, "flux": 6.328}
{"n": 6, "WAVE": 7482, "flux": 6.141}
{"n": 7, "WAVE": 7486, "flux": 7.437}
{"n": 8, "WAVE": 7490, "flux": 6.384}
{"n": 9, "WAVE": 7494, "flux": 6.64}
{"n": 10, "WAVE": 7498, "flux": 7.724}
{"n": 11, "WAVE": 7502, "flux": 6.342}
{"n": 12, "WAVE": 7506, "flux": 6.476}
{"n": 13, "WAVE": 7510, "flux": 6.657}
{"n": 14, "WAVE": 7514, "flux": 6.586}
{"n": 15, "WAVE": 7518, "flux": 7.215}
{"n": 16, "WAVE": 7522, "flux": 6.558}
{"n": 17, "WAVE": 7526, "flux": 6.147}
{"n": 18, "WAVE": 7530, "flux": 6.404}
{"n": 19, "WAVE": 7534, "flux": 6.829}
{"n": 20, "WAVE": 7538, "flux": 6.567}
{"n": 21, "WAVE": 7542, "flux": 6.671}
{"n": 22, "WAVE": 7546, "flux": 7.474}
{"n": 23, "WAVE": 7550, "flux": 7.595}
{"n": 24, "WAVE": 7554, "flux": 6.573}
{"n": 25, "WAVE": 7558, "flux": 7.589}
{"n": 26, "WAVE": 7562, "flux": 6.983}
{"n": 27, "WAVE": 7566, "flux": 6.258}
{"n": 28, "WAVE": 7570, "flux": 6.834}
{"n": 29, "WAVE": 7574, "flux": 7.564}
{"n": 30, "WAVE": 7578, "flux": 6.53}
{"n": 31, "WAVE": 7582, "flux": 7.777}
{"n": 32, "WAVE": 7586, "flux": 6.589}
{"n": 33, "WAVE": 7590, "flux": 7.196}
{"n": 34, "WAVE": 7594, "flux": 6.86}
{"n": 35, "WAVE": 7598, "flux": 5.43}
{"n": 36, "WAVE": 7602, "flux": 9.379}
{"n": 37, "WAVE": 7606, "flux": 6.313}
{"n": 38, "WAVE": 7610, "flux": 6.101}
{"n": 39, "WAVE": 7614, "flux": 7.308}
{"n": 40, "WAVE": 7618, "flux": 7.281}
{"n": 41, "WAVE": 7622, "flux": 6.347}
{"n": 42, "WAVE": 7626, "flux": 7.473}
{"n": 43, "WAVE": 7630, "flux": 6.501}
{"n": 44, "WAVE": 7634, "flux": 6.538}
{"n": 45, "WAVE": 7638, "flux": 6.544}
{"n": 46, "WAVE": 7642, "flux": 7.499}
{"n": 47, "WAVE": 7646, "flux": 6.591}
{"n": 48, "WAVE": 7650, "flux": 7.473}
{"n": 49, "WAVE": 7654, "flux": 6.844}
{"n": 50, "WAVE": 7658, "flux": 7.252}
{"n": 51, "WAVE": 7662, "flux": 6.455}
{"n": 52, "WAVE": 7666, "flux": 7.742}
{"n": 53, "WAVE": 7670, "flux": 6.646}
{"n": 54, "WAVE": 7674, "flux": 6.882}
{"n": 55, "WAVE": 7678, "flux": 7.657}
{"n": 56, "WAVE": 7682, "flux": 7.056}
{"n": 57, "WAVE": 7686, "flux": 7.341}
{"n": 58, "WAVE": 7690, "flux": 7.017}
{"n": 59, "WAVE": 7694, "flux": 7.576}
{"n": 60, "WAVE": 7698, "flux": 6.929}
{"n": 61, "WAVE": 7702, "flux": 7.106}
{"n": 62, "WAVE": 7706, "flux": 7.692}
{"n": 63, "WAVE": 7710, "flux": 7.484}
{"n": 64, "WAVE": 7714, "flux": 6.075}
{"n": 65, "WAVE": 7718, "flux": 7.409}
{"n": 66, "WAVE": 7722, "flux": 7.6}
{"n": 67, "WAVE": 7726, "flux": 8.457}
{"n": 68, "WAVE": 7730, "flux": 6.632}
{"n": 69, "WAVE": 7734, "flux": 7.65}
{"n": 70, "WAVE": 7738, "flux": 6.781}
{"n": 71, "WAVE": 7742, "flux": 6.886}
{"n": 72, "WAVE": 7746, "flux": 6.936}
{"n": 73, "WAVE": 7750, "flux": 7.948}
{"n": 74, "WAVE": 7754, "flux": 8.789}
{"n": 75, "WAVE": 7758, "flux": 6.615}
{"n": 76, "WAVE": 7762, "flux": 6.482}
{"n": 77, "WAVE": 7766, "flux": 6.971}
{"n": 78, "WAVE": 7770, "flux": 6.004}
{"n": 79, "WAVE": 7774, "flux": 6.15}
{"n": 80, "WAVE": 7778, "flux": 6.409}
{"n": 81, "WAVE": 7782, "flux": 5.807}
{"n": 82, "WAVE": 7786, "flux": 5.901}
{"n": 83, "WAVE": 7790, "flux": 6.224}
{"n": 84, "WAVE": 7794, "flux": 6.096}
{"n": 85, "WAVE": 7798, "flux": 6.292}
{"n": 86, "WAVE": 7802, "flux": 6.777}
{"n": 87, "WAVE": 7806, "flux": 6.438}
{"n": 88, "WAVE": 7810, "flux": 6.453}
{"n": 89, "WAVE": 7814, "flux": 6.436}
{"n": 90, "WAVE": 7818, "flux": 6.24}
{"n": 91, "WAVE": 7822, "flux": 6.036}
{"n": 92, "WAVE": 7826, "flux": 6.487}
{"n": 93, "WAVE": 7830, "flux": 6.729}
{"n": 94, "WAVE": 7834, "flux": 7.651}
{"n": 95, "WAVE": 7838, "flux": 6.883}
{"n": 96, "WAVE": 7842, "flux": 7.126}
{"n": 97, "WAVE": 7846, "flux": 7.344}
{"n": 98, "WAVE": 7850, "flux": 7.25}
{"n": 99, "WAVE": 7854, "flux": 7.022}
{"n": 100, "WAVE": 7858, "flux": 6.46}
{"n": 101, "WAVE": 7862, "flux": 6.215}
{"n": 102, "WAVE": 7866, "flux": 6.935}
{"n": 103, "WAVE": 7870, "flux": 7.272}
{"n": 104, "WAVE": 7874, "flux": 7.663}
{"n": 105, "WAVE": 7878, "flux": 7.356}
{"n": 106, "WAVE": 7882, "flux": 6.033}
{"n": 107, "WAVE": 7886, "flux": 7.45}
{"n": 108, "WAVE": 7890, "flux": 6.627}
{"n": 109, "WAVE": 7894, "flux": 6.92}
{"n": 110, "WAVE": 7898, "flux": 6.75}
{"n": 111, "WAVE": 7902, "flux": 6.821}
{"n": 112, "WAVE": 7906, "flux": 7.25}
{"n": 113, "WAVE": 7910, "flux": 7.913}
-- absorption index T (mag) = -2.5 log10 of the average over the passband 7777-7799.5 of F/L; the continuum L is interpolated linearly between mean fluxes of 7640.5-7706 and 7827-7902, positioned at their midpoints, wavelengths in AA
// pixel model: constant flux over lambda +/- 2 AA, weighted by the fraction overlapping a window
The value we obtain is 0.15 mag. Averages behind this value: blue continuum 7.14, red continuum 6.97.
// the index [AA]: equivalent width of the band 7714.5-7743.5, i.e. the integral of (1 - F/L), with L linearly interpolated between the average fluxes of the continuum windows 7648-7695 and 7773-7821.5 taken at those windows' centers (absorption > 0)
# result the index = -2.3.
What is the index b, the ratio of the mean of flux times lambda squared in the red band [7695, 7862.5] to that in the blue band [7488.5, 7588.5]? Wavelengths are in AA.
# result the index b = 1.06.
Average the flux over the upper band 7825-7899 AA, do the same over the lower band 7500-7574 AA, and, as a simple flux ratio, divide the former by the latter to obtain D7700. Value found 1.03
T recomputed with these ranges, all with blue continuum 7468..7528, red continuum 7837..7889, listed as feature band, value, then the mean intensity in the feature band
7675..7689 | -0.07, 7.29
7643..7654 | -0.03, 7.04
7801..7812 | 0.07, 6.54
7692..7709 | -0.07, 7.34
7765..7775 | 0.10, 6.34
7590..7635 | -0.01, 6.89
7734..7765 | -0.05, 7.23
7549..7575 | -0.04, 7.02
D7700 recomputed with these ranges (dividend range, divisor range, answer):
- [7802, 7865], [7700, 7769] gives 0.93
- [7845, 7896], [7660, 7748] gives 0.97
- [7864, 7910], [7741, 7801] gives 1.06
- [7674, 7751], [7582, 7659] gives 1.05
